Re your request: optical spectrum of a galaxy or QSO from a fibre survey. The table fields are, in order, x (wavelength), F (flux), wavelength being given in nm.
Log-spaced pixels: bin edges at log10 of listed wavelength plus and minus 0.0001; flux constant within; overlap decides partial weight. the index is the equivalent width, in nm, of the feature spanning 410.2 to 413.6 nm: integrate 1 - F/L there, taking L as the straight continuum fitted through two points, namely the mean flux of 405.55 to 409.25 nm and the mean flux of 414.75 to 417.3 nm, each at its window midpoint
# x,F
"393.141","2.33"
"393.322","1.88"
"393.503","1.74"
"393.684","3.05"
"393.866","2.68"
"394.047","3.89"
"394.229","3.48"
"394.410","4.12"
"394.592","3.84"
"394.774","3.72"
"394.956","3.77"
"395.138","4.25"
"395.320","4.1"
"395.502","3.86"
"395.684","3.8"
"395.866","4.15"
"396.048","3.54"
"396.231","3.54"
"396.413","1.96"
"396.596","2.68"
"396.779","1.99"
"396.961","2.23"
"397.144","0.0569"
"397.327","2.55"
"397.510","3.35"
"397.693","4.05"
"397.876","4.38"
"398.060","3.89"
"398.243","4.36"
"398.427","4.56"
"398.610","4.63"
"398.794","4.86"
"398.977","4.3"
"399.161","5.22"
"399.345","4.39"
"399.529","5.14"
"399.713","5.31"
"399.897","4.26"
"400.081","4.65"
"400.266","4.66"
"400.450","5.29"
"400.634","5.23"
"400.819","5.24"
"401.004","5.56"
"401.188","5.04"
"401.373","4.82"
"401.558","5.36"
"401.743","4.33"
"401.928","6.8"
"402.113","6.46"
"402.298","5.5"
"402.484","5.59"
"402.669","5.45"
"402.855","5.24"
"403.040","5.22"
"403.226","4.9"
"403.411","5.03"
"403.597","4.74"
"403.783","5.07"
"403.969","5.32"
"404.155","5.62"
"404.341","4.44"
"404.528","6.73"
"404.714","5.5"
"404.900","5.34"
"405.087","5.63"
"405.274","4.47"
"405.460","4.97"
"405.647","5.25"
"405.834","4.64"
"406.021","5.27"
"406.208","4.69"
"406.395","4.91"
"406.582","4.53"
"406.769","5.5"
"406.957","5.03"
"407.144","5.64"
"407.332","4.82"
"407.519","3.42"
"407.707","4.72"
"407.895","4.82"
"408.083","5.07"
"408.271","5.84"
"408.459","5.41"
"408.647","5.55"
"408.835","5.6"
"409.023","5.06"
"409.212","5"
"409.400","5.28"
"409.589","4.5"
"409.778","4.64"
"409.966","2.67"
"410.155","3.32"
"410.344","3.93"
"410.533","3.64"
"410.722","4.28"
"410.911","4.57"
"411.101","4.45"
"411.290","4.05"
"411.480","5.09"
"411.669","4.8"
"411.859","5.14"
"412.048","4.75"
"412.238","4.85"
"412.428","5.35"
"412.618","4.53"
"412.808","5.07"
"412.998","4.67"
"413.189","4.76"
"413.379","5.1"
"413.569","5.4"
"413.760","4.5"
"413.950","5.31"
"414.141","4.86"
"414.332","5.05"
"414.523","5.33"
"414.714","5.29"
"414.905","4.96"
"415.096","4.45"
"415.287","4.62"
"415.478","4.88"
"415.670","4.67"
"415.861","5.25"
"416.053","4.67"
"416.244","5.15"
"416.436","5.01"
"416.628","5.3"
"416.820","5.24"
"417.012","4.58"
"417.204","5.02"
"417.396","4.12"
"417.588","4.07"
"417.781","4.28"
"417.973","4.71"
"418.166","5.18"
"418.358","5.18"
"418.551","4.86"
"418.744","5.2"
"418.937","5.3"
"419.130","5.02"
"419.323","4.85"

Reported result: 0.22 nm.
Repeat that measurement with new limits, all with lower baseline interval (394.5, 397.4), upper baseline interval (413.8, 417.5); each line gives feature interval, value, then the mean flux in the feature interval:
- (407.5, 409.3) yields -0.36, 5.12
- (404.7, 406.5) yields -0.47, 5.04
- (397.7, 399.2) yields -0.50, 4.47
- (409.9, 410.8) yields 0.17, 3.58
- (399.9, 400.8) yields -0.35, 4.91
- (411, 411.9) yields -0.03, 4.68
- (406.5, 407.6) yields -0.19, 4.84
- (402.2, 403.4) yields -0.50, 5.3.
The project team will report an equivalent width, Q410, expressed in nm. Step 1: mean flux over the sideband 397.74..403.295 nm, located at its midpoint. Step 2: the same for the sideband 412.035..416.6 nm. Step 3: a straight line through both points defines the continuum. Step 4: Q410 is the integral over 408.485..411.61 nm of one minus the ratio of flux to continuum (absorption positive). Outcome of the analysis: 0.29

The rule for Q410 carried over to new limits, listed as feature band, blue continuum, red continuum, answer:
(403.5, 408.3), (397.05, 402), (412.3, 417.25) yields -0.37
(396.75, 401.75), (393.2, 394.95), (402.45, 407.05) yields -0.16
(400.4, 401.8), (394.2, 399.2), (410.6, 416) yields -0.42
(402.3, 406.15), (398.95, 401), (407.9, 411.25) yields -0.34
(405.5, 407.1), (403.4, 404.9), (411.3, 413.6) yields 0.07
